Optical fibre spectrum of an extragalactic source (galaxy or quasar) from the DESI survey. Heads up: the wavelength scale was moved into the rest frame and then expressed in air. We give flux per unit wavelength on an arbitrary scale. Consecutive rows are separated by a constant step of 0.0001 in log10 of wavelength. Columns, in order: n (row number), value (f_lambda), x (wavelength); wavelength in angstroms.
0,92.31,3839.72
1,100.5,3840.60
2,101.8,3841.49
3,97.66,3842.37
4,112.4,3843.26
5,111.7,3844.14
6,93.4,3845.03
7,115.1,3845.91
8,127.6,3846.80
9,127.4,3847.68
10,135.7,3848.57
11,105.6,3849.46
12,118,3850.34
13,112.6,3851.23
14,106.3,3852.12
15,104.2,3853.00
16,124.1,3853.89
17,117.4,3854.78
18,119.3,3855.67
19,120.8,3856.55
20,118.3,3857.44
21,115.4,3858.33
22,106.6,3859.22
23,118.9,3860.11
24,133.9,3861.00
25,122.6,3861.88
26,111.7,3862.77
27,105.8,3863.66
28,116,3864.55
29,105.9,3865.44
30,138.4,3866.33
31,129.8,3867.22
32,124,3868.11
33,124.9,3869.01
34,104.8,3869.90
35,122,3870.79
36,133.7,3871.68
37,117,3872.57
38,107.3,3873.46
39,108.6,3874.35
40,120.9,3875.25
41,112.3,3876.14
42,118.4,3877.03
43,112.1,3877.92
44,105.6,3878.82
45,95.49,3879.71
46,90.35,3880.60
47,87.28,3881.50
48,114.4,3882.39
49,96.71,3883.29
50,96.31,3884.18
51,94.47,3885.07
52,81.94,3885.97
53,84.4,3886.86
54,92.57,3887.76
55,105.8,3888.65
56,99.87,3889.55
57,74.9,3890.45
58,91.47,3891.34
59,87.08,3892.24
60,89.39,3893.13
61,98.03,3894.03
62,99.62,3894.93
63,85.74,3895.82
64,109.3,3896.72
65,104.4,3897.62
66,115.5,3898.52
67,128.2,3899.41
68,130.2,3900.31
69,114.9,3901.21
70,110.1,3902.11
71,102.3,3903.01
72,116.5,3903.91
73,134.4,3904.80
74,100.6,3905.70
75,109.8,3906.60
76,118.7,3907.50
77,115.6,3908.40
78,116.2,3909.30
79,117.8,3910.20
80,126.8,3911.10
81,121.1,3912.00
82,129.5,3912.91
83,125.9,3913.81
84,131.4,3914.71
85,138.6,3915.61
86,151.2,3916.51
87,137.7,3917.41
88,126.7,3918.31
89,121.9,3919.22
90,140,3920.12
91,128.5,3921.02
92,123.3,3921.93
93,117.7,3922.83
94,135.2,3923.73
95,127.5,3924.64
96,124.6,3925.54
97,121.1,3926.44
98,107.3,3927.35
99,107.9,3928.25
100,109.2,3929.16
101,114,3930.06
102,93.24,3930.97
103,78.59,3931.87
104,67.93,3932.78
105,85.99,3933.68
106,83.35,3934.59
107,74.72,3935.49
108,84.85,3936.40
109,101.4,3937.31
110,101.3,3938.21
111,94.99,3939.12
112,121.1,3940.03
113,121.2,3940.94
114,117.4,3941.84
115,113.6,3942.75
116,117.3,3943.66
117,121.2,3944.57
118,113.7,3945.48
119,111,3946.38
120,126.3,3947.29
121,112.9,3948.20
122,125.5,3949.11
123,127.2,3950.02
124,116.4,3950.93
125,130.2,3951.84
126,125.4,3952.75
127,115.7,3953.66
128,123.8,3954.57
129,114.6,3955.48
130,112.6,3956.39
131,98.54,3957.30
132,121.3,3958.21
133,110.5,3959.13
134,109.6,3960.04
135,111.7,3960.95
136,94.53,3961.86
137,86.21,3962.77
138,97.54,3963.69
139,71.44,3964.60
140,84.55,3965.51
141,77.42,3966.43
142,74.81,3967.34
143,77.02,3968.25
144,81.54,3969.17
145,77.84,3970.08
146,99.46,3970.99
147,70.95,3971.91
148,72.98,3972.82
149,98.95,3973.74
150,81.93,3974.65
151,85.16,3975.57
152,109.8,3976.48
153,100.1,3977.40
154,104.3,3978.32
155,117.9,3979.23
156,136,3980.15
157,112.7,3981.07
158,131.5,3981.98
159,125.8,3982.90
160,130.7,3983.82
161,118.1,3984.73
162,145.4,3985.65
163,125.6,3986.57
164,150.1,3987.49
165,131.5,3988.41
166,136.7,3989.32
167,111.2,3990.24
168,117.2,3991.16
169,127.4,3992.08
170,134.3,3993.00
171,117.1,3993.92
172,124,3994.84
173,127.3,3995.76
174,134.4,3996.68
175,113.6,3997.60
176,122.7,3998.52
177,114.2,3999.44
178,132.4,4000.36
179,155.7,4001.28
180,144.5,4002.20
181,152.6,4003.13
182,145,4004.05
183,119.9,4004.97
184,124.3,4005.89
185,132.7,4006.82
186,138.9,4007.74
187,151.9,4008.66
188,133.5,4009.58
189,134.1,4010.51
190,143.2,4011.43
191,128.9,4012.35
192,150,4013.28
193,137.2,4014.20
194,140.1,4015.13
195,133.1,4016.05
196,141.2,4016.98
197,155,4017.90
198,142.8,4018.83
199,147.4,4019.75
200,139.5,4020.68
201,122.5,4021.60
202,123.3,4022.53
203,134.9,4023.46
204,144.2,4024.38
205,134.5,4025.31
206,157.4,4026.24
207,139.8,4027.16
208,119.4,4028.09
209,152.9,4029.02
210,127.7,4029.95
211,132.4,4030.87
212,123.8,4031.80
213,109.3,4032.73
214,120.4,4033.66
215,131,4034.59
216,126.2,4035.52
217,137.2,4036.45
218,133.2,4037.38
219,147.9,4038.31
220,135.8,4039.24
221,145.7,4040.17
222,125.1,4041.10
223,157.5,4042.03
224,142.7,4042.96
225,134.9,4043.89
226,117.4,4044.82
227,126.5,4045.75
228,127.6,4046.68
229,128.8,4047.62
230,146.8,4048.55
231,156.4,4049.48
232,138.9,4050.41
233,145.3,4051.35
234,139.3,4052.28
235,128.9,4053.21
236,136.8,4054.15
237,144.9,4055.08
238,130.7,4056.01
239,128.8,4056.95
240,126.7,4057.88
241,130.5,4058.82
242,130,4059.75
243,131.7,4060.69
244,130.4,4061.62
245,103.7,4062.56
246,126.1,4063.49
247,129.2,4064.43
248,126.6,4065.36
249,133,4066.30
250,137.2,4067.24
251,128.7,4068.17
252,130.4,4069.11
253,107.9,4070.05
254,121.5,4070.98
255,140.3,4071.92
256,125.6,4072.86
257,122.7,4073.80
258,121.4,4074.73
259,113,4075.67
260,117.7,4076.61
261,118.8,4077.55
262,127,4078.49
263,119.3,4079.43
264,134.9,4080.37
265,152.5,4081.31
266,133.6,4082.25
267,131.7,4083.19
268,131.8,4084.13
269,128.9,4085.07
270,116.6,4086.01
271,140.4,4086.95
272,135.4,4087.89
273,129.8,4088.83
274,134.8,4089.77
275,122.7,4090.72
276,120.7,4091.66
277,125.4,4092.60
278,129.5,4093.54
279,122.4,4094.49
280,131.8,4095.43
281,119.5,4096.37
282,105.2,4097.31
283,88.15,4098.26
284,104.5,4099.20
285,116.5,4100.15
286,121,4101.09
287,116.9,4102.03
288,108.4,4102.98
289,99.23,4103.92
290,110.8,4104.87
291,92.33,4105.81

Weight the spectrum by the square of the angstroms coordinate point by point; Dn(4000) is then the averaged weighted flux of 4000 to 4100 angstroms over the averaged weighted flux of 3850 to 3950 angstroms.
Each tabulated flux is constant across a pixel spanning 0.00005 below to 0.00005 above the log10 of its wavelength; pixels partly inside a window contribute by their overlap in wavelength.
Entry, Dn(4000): 1.27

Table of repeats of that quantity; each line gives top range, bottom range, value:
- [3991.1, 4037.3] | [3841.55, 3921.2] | 1.27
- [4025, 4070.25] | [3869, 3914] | 1.34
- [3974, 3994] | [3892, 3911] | 1.14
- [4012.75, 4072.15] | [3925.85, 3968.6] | 1.34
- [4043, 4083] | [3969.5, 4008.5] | 1.12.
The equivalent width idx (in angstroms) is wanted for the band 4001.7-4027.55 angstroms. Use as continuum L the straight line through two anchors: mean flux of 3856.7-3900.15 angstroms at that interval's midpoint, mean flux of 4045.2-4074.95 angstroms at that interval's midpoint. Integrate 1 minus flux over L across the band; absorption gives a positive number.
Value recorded -2.9 angstroms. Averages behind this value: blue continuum 108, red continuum 131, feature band 139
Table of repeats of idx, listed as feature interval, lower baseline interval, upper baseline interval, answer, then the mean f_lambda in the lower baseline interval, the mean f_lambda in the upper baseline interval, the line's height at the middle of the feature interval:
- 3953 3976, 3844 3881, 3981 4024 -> 6.1 angstroms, 116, 133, 129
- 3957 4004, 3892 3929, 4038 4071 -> 5.1 angstroms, 118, 133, 125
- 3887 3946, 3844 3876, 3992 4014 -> 6.1 angstroms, 117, 134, 124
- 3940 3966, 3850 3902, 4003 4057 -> 2.2 angstroms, 109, 136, 123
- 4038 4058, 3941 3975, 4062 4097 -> -2.7 angstroms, 104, 127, 121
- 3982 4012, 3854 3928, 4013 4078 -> -1.2 angstroms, 114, 133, 127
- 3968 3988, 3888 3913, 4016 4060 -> 2.7 angstroms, 109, 136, 124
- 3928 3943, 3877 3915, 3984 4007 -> 2.3 angstroms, 106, 130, 116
